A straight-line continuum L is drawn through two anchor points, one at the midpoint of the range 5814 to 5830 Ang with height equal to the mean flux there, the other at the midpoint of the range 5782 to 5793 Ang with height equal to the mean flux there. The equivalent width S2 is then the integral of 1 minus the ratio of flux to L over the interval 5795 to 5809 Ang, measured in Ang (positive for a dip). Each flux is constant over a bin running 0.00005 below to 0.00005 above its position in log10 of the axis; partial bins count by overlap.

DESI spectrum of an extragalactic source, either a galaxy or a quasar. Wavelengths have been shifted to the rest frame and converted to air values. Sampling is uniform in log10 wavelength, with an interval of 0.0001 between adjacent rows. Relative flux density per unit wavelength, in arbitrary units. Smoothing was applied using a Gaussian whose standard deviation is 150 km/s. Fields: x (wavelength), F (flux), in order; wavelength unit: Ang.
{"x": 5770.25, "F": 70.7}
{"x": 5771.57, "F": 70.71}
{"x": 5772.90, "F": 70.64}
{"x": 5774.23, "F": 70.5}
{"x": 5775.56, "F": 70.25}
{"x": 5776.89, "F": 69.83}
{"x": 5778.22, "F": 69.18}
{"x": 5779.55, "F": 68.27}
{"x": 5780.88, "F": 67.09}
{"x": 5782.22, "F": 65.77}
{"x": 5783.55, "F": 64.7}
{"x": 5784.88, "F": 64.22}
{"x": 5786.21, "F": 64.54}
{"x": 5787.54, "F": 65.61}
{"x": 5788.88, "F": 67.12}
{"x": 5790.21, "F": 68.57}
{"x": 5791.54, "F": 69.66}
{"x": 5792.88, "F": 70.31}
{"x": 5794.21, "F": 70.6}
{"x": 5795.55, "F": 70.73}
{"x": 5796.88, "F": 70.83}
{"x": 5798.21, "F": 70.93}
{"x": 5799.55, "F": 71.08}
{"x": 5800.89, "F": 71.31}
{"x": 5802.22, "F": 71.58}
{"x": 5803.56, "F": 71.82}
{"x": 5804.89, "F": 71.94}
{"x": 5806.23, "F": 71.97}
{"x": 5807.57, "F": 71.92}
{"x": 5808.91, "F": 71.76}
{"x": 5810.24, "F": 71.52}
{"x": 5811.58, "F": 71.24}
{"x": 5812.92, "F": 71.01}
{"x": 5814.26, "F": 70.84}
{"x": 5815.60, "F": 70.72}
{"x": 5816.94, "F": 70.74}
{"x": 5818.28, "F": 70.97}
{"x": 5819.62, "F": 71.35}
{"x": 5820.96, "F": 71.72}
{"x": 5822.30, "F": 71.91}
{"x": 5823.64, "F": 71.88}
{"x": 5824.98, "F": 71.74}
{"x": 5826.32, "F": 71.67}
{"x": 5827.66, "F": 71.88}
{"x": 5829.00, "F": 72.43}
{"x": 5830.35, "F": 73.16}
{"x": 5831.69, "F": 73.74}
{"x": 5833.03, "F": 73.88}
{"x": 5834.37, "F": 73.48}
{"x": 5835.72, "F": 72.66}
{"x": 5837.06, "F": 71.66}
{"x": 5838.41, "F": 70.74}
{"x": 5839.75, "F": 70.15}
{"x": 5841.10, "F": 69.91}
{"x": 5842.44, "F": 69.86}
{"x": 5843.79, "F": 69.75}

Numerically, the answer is -0.6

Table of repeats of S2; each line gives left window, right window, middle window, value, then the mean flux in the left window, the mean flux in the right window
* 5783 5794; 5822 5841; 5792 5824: -0.9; 67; 72.1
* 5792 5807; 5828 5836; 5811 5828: 0.2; 71.2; 73.2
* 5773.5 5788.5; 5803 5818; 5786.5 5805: -0.2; 67.2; 71.4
